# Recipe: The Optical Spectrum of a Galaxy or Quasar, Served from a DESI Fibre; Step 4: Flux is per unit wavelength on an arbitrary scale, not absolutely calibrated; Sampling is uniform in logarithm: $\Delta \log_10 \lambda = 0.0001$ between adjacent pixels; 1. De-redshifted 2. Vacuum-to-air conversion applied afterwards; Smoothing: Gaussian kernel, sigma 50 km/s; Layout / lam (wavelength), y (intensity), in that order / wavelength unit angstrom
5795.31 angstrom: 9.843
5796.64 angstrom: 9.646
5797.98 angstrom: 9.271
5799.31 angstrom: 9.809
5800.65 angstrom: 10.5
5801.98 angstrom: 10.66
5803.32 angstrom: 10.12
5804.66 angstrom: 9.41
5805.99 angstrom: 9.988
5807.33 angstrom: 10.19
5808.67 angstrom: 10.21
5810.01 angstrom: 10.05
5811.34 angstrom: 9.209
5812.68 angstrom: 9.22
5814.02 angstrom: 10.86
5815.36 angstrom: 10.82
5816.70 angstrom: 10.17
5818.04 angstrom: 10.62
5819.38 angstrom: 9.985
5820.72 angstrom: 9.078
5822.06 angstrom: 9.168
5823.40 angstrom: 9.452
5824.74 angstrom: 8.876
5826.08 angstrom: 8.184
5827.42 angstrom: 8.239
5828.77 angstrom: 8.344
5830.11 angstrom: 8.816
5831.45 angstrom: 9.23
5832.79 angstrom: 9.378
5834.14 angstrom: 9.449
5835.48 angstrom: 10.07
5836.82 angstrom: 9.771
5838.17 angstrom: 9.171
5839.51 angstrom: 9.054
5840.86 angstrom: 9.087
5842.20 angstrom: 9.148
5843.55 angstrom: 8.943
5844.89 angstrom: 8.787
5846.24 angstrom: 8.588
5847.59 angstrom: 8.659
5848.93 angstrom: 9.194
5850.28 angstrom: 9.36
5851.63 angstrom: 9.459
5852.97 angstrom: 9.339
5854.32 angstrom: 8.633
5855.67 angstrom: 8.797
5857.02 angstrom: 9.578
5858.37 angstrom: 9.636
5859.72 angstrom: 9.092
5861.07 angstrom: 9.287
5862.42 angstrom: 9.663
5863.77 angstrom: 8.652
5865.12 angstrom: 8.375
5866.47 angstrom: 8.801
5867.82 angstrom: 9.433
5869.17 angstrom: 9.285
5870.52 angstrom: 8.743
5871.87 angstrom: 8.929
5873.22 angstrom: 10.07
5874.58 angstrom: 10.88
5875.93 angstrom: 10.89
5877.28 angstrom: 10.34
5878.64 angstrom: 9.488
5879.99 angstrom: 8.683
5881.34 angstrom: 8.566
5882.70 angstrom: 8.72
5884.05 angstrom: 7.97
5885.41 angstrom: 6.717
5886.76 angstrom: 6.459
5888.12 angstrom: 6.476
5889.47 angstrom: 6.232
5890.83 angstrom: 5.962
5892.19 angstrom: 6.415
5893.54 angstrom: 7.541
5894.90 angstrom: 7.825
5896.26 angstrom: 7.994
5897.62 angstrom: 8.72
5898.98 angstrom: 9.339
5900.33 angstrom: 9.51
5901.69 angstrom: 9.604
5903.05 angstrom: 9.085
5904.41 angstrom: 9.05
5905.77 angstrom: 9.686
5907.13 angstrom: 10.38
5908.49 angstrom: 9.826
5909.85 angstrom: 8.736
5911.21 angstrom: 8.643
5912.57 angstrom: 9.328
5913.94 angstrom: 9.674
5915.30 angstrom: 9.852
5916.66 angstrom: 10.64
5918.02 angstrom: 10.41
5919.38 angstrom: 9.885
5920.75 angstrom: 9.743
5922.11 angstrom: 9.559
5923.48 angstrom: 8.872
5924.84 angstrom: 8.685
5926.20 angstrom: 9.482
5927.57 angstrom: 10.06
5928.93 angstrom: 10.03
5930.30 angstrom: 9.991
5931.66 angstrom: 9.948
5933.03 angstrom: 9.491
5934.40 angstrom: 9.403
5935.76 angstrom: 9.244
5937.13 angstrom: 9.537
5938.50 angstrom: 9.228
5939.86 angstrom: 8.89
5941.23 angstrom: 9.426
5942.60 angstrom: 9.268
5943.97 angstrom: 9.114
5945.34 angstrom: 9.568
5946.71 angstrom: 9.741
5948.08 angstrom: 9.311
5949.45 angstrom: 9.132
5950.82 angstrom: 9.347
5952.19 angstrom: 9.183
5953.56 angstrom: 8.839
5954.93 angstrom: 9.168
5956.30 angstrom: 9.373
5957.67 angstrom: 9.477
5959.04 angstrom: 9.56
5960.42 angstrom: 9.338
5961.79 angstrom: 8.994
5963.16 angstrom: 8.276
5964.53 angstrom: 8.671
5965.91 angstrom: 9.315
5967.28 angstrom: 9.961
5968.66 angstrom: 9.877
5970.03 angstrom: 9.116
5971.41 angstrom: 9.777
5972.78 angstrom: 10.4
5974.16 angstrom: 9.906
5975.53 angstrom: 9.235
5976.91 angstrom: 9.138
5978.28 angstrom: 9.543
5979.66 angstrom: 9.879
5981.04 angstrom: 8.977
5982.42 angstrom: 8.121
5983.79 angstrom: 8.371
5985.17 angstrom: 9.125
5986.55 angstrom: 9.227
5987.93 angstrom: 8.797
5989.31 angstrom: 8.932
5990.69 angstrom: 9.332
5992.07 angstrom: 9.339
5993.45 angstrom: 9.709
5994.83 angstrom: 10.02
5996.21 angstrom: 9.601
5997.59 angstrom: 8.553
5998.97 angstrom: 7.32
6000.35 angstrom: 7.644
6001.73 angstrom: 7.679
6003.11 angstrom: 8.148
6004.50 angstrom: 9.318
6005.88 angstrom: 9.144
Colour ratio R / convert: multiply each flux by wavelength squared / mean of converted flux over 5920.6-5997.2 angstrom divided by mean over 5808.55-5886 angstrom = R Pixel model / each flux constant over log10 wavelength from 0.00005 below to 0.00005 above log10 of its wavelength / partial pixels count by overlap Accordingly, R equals 1.05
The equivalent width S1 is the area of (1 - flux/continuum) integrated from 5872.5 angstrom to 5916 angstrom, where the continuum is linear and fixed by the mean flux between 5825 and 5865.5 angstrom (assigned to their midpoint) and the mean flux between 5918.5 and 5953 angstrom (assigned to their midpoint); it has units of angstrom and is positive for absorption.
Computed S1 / 2.6 angstrom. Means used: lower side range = 9.07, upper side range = 9.45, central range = 8.71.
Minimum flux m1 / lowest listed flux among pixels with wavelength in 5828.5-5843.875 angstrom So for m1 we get 8.344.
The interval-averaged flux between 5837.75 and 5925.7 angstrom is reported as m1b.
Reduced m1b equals 8.96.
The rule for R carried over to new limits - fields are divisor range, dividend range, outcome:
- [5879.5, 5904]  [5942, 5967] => 1.19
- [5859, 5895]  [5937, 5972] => 1.12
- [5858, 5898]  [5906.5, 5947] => 1.14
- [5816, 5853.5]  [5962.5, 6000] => 1.05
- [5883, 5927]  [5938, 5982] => 1.09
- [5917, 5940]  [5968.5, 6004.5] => 0.96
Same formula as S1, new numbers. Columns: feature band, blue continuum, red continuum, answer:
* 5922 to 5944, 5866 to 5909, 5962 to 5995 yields -1.1 angstrom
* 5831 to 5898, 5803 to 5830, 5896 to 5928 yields 5.2 angstrom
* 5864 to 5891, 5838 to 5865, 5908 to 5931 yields 2.0 angstrom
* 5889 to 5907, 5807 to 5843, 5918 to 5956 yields 2.1 angstrom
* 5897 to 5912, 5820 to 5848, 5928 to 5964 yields -0.2 angstrom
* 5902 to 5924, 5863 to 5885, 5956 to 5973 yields -0.7 angstrom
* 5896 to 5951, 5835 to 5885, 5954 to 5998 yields -1.3 angstrom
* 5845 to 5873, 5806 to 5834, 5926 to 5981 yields 1.2 angstrom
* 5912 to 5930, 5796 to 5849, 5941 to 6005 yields -0.9 angstrom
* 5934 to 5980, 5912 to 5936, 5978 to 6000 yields 0.0 angstrom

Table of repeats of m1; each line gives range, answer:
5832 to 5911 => 5.962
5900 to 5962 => 8.643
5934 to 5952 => 8.89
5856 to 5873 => 8.375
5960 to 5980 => 8.276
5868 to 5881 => 8.683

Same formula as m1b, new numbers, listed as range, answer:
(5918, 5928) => 9.52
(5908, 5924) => 9.6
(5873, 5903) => 8.37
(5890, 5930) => 9.12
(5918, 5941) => 9.53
